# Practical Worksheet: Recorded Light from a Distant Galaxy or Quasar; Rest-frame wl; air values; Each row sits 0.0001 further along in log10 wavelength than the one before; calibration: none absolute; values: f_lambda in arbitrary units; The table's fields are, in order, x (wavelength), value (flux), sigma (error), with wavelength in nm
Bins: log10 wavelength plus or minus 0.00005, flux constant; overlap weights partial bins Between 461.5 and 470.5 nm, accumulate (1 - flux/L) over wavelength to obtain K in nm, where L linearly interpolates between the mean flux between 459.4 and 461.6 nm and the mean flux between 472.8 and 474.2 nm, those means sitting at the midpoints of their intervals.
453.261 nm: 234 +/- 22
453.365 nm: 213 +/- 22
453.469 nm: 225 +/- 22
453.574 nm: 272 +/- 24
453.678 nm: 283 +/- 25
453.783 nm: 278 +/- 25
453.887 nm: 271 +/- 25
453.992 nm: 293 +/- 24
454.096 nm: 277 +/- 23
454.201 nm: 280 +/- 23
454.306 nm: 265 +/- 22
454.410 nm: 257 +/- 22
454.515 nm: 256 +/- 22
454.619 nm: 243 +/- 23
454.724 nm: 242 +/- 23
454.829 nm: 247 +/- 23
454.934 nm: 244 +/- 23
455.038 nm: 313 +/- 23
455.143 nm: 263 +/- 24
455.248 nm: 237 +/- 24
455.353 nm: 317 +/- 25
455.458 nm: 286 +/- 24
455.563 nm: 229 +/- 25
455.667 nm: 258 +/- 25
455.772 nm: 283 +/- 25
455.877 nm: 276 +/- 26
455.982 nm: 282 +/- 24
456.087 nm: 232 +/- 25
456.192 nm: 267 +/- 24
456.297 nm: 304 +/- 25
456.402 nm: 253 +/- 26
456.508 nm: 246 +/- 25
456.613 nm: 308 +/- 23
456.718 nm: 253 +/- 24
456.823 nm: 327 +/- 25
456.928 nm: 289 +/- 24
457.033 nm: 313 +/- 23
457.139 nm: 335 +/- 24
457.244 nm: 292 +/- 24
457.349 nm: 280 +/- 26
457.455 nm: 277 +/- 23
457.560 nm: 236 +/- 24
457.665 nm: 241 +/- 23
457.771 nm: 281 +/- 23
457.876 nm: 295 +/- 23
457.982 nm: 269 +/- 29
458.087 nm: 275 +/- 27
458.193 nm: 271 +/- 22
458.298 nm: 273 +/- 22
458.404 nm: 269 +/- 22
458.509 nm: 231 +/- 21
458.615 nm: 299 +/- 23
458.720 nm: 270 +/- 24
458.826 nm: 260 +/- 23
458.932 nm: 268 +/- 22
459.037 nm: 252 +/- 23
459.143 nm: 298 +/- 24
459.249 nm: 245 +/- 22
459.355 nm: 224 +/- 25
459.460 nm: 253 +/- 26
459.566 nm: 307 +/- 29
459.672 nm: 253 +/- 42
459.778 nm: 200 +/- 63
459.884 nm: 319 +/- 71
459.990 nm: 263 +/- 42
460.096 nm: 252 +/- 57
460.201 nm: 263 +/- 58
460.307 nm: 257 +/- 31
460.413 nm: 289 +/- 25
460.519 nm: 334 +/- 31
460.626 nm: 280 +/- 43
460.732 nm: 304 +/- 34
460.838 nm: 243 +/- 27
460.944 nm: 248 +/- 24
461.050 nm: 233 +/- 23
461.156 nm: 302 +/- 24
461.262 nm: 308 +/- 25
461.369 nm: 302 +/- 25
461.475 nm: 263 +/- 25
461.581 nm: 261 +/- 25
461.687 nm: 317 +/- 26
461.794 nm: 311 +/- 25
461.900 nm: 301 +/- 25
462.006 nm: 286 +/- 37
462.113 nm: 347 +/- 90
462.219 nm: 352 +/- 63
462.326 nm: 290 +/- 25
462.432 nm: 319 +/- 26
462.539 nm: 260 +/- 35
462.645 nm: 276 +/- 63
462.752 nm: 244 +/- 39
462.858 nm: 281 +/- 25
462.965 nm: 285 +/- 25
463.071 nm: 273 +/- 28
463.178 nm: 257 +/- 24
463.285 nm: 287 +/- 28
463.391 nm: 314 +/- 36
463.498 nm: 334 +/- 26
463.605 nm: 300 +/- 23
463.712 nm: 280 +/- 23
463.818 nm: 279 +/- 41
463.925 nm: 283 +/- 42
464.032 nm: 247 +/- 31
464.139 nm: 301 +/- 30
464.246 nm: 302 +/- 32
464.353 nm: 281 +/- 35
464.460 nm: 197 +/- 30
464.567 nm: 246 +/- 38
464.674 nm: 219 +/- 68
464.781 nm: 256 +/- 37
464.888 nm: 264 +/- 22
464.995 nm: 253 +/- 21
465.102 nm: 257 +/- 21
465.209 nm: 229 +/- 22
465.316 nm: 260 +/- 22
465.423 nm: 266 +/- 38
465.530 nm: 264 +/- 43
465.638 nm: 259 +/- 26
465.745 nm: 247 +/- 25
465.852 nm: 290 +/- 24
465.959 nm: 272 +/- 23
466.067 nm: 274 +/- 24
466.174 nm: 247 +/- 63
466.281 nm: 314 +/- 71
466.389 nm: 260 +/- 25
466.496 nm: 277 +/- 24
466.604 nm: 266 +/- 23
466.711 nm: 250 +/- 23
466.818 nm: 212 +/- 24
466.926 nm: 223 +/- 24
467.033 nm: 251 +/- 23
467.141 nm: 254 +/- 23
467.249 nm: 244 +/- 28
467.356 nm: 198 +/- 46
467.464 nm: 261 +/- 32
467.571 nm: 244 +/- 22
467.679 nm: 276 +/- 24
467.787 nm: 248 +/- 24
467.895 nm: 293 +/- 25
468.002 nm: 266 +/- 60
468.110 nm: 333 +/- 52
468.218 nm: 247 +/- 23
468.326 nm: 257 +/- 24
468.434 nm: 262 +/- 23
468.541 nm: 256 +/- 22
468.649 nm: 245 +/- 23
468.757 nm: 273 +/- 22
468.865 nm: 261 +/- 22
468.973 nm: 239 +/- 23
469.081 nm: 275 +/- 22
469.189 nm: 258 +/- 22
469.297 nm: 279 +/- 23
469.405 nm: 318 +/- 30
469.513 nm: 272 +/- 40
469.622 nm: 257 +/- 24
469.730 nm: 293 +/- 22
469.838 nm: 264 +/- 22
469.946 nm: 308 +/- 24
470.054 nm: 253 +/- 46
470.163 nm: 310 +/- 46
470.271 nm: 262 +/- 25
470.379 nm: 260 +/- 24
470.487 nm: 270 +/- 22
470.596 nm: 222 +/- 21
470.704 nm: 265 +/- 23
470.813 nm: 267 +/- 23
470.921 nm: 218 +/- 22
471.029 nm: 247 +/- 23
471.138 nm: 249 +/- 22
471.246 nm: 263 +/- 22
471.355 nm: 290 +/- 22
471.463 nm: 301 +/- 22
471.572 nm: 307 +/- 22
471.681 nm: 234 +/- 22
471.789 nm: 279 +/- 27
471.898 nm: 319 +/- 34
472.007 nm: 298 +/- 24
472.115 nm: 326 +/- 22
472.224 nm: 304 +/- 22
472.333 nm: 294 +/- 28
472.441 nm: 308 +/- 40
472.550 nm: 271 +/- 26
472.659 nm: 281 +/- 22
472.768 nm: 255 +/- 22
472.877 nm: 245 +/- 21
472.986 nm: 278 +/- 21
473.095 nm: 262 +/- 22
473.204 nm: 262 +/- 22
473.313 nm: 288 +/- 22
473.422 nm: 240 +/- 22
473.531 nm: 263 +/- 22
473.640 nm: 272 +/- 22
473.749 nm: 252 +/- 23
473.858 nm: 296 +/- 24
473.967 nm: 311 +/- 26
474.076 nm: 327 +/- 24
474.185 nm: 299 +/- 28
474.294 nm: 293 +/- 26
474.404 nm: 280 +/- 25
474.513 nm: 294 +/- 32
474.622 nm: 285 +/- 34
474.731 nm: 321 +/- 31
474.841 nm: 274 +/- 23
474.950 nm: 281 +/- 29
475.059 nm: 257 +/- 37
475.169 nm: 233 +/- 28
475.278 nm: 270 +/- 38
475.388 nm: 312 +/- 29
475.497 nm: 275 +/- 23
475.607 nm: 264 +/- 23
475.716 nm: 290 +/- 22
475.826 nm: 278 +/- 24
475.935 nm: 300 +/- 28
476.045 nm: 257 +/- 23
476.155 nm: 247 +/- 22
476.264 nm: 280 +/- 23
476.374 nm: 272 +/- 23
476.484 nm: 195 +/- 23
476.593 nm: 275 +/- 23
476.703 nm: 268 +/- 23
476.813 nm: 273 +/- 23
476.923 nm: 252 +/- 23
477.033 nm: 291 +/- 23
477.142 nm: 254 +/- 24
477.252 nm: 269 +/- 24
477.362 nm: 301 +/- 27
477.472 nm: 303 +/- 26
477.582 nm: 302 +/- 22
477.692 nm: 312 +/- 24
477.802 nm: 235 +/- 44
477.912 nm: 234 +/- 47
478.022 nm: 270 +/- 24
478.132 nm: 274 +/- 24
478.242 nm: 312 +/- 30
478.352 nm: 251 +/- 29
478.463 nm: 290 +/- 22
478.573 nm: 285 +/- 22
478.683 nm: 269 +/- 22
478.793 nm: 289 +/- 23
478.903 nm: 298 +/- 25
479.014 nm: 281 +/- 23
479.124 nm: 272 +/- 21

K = 0.11 nm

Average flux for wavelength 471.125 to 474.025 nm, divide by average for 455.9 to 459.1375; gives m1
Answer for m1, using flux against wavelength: 1.0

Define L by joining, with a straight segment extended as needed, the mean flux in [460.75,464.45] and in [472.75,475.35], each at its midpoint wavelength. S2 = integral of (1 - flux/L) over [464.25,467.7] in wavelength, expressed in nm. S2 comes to 0.36 nm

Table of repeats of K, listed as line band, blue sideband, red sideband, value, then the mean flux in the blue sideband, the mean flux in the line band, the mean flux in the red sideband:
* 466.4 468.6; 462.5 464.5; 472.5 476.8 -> 0.17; 279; 256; 274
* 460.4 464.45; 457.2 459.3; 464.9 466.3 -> -0.34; 269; 288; 263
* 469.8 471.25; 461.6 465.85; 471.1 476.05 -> 0.10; 278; 261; 282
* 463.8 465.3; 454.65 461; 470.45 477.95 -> 0.08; 271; 258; 275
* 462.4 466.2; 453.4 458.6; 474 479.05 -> 0.06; 271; 269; 278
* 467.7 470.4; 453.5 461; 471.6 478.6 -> 0.04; 271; 272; 278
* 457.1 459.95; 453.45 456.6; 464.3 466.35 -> -0.06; 267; 269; 258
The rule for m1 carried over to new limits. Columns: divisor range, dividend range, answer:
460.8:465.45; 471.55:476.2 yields 1.01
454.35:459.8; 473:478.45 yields 1.02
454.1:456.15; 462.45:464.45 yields 1.06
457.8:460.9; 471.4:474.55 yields 1.05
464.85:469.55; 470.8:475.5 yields 1.07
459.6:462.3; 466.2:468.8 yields 0.91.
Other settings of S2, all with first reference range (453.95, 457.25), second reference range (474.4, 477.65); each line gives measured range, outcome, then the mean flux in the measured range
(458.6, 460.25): 0.06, 263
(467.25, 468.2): 0.04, 263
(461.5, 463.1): -0.11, 293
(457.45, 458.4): 0.02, 268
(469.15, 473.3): 0.00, 275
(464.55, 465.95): 0.10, 256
